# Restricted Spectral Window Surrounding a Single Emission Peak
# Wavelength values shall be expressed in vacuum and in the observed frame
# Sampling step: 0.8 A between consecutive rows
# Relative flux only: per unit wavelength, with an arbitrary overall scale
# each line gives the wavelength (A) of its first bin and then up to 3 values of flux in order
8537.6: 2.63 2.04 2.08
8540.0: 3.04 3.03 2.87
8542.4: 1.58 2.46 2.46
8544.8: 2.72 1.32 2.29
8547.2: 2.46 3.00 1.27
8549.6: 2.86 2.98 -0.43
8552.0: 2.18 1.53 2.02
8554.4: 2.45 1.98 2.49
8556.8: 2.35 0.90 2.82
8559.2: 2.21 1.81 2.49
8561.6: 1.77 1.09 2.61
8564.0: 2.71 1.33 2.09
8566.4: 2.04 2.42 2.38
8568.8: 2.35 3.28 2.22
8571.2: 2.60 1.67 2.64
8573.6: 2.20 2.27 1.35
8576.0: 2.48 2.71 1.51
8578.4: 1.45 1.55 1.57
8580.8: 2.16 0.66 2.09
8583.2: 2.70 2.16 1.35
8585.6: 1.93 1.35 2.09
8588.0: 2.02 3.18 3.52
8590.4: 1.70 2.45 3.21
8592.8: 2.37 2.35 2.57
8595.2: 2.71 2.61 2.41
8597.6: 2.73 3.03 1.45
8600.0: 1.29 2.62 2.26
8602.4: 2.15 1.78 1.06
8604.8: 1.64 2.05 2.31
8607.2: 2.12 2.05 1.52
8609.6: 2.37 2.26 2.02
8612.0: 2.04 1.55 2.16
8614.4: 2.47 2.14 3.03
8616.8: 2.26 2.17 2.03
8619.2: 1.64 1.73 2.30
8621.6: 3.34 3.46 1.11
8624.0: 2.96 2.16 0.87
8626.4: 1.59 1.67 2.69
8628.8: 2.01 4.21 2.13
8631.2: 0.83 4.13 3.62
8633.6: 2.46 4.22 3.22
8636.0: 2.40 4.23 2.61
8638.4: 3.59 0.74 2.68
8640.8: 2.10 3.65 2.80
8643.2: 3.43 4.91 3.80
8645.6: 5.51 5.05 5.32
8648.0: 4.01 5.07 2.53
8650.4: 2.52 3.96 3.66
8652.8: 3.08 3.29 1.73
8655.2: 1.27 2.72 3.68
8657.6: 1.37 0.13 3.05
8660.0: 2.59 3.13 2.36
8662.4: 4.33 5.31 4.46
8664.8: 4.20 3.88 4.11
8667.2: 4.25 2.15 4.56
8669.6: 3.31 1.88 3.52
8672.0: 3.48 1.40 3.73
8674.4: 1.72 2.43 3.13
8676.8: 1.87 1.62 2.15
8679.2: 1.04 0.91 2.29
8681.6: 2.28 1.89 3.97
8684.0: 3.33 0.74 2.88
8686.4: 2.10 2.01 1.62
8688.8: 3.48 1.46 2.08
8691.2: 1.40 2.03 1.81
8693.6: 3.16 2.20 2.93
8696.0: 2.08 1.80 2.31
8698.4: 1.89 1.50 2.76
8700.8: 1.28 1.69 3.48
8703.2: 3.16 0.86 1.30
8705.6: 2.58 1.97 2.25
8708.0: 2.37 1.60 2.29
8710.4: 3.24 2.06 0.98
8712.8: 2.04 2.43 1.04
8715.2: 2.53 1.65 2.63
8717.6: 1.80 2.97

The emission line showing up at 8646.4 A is [S II]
